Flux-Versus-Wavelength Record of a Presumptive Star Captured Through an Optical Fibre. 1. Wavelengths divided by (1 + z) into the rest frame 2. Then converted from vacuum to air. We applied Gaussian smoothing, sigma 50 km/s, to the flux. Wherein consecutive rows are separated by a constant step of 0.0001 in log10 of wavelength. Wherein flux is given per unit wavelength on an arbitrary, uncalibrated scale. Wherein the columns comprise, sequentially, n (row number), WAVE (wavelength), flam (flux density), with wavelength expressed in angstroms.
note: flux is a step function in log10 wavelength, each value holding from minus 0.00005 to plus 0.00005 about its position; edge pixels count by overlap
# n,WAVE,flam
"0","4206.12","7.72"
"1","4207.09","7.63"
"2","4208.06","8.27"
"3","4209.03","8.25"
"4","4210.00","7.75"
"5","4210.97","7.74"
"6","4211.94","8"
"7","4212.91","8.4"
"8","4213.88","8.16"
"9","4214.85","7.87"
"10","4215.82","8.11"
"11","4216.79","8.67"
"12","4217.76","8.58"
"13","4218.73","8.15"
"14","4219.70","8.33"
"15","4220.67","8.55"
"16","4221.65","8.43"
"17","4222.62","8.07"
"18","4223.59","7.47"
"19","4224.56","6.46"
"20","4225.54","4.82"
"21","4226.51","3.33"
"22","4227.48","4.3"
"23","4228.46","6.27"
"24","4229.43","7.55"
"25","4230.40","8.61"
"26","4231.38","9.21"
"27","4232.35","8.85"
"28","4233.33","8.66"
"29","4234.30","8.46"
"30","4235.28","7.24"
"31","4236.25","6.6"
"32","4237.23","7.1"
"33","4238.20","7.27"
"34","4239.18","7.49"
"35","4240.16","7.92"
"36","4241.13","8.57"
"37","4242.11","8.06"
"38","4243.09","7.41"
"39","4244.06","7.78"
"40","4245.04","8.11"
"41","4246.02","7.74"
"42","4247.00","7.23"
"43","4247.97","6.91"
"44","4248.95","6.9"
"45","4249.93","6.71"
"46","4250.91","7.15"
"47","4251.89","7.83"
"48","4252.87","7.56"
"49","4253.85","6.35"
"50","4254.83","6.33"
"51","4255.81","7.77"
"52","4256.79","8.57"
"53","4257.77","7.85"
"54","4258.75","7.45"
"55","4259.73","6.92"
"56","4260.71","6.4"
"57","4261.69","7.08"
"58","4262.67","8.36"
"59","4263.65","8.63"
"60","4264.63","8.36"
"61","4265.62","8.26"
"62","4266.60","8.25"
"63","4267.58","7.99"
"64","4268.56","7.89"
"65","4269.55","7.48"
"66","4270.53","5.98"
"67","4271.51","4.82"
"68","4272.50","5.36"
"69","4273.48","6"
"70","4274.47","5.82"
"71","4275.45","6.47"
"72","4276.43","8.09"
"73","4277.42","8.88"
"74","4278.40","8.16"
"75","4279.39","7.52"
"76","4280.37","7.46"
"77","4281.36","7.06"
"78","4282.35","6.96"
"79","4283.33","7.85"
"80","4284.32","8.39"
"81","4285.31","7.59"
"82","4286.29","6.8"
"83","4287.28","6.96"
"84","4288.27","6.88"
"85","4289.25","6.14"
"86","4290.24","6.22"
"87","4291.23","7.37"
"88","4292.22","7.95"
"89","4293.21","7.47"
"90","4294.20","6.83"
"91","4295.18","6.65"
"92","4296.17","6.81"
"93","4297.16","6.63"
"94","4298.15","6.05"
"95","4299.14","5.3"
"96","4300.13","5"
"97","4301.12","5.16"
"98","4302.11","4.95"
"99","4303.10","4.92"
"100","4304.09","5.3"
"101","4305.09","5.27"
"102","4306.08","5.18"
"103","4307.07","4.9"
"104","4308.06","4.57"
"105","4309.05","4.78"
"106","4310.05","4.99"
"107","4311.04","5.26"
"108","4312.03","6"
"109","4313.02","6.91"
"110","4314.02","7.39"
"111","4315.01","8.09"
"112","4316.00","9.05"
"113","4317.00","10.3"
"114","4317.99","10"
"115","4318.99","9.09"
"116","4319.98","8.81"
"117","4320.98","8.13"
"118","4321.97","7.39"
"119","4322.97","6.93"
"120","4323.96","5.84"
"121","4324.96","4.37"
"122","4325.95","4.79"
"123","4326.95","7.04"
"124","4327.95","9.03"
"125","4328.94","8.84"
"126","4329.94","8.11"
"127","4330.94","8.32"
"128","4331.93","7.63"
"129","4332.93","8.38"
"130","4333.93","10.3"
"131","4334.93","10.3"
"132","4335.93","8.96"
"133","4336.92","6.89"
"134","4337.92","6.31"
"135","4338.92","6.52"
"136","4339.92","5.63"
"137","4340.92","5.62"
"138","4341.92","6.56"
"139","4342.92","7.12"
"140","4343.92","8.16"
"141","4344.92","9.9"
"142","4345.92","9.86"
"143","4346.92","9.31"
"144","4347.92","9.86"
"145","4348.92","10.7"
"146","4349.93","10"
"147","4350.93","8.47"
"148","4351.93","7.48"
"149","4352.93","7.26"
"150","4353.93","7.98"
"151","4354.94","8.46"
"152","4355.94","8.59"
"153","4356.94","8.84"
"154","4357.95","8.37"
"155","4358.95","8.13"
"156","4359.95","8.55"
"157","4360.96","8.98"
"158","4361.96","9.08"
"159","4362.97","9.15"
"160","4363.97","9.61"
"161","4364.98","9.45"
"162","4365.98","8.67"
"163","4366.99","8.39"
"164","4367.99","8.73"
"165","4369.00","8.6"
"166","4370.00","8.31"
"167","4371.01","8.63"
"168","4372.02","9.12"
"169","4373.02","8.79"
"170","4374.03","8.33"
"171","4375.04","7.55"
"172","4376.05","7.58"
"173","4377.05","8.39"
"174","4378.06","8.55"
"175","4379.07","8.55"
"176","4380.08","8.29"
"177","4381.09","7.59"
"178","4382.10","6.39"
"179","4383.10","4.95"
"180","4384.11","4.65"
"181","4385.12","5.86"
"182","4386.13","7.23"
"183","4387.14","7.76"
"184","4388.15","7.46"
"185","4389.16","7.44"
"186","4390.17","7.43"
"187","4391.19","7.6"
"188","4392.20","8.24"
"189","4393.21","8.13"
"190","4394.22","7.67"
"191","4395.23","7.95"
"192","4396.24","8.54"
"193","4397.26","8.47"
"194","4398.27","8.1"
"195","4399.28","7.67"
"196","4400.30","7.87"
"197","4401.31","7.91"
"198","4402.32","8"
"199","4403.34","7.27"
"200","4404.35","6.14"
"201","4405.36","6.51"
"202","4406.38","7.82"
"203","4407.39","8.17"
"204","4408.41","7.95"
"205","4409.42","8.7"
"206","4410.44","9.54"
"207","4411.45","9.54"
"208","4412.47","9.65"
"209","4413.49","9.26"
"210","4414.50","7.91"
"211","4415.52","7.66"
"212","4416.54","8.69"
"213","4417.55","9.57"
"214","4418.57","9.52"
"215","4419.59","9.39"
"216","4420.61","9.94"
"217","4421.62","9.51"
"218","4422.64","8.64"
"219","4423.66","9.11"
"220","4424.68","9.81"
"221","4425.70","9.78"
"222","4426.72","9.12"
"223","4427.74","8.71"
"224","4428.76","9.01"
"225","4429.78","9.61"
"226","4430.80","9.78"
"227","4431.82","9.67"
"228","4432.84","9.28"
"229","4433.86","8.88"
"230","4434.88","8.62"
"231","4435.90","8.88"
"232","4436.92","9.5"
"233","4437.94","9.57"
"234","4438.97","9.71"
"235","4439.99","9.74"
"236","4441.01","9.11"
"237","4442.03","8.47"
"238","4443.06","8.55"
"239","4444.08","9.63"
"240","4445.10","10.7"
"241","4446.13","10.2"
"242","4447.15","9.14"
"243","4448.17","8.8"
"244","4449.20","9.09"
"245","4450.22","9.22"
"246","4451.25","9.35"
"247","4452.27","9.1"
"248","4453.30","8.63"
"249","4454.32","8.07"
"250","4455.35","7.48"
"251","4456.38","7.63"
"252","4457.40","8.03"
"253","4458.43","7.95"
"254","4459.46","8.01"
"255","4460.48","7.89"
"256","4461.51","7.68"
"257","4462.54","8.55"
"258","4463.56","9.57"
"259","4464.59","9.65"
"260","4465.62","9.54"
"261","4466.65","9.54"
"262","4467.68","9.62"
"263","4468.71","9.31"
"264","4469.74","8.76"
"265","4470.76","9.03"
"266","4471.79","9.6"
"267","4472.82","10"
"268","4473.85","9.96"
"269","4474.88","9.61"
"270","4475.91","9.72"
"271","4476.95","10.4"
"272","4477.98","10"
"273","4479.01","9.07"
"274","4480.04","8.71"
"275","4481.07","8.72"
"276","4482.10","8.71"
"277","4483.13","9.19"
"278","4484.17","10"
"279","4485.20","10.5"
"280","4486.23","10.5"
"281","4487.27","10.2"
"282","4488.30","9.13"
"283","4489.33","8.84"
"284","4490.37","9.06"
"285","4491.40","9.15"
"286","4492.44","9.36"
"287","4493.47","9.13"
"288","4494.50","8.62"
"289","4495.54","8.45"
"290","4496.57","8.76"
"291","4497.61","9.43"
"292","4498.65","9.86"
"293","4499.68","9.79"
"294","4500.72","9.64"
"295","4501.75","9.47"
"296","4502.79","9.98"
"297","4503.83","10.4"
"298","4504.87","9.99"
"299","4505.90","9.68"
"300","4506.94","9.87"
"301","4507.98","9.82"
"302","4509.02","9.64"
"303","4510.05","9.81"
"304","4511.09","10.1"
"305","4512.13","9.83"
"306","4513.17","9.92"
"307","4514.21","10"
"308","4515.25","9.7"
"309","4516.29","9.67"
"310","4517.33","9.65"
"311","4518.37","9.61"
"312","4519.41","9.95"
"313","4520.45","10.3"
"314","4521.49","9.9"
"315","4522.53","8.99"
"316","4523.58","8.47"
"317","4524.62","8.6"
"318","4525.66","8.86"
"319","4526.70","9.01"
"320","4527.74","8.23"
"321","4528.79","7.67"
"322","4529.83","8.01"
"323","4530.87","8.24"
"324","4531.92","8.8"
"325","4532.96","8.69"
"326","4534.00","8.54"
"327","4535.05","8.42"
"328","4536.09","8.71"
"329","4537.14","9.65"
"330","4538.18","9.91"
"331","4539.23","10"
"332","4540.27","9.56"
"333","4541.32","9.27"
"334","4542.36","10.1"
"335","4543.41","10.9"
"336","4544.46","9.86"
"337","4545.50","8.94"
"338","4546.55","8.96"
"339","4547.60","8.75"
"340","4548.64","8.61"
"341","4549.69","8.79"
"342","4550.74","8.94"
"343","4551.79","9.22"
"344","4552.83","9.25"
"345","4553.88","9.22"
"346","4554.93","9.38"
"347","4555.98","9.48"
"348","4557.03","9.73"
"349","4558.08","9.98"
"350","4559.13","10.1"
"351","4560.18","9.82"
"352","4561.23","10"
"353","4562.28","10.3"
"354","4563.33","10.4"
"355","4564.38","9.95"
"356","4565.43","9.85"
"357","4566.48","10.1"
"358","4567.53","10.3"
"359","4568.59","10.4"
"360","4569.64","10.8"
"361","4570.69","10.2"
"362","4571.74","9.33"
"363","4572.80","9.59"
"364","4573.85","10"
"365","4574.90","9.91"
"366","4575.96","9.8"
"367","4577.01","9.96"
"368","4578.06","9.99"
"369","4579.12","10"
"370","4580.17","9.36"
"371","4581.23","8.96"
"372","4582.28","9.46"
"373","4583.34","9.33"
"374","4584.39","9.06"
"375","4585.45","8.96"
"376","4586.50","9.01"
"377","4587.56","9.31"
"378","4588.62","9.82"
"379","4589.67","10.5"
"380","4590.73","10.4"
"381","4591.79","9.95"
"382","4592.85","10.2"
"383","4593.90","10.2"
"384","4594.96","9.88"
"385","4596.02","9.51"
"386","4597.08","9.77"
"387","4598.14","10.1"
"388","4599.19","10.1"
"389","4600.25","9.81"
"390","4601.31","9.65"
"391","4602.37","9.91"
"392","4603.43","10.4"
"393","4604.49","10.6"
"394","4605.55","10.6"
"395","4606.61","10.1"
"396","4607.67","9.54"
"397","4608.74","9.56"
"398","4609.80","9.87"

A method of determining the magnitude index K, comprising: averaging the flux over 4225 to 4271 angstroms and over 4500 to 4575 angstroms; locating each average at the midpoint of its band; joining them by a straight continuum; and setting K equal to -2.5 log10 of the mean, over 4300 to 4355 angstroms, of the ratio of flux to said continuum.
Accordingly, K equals 0.09 mag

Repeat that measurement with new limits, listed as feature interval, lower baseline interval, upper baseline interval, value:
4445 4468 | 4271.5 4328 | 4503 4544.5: -0.026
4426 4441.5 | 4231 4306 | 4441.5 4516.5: -0.054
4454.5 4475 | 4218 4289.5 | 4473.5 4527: 0.046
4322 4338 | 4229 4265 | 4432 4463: 0.068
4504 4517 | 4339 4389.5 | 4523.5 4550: -0.115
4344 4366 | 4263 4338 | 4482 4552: -0.169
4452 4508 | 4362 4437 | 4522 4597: -0.035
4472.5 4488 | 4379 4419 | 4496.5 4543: -0.092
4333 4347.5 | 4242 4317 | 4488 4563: -0.066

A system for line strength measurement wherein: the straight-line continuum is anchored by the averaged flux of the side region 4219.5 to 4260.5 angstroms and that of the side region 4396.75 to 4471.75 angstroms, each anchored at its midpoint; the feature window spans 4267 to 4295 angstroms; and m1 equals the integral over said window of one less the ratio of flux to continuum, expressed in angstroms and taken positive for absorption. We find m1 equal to 2.2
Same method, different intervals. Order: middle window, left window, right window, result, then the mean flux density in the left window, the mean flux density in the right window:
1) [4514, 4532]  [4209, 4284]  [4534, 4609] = 0.6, 7.46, 9.72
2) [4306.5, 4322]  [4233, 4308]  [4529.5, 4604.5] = 0.4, 7.03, 9.62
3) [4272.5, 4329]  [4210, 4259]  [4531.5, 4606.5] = 8.3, 7.54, 9.69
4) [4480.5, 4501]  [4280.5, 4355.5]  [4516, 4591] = -1.1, 7.26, 9.47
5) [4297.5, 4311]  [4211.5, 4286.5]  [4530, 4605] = 4.7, 7.46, 9.64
